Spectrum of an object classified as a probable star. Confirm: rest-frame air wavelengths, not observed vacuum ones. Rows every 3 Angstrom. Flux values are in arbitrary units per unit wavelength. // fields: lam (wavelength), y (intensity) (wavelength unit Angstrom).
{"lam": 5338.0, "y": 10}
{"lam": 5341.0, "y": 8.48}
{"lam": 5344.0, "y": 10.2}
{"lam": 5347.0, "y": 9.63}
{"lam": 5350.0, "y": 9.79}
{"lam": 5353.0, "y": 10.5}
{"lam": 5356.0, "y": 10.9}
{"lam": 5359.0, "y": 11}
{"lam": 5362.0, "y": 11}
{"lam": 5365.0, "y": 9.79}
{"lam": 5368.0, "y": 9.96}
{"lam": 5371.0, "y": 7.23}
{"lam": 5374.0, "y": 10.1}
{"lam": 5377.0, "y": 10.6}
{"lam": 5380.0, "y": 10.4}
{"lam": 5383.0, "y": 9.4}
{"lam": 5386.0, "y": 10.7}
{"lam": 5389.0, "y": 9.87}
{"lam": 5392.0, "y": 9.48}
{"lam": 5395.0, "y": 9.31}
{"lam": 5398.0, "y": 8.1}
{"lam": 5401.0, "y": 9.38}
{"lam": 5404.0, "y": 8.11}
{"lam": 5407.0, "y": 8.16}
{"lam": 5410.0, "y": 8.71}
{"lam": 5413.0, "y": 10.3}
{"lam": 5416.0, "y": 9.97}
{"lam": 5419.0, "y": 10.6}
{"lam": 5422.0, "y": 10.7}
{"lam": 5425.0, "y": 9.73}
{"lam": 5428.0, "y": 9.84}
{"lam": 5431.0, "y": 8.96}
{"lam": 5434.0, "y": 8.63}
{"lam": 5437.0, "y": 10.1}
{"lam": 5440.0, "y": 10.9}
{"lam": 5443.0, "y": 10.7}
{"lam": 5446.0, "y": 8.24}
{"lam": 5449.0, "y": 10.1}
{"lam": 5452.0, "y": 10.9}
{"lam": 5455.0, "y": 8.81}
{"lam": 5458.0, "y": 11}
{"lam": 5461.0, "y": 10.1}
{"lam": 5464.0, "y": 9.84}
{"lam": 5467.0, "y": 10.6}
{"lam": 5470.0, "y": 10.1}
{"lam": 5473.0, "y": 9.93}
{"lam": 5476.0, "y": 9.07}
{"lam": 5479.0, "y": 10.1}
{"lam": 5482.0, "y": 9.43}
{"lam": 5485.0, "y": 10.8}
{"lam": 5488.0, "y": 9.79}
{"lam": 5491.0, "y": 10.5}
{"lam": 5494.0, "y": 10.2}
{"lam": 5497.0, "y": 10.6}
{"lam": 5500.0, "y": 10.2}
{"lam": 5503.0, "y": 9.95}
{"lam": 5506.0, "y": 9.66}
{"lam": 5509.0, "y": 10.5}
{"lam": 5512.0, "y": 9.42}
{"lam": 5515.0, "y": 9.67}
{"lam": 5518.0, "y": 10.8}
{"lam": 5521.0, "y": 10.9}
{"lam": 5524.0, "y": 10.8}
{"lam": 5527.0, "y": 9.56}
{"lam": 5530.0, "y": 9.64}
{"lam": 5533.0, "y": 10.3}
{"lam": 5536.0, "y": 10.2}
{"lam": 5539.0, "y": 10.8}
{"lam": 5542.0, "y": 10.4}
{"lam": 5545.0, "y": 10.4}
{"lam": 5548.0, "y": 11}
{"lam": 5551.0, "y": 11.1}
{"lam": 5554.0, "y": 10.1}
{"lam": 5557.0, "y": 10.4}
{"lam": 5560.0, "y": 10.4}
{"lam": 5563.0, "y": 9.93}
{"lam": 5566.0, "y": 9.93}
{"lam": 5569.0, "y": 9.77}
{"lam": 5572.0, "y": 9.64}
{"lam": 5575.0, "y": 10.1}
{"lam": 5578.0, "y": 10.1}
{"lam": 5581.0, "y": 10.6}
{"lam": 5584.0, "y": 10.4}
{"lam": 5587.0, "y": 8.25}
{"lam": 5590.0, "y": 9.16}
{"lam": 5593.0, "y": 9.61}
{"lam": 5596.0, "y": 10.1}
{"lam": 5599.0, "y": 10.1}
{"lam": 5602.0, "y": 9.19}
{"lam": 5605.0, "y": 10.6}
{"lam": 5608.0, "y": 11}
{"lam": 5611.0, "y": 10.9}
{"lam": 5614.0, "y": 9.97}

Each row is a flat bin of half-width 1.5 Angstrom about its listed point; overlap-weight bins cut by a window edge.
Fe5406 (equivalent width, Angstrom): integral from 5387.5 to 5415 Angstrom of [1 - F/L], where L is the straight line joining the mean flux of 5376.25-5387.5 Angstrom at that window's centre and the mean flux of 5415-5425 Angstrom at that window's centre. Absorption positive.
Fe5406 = 3.3 Angstrom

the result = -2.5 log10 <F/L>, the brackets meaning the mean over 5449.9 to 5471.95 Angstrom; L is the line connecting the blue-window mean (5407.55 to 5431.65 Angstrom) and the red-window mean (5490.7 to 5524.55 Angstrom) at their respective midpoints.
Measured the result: -0.02 mag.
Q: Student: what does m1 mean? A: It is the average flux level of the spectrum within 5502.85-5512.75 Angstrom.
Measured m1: 9.91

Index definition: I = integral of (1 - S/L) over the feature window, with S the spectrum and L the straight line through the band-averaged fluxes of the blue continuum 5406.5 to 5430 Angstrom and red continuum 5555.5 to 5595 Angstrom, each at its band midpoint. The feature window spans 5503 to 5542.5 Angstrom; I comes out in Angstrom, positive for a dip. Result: -1.4 Angstrom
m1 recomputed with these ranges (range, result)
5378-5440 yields 9.56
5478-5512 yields 10.1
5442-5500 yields 10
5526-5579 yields 10.2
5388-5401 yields 9.19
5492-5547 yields 10.2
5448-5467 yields 10.2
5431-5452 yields 9.8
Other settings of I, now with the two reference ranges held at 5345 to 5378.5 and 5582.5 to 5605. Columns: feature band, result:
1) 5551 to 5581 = -1.4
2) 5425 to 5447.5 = 0.6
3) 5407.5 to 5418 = 0.4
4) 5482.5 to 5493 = -0.5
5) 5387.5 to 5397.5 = 0.6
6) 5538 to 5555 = -1.6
